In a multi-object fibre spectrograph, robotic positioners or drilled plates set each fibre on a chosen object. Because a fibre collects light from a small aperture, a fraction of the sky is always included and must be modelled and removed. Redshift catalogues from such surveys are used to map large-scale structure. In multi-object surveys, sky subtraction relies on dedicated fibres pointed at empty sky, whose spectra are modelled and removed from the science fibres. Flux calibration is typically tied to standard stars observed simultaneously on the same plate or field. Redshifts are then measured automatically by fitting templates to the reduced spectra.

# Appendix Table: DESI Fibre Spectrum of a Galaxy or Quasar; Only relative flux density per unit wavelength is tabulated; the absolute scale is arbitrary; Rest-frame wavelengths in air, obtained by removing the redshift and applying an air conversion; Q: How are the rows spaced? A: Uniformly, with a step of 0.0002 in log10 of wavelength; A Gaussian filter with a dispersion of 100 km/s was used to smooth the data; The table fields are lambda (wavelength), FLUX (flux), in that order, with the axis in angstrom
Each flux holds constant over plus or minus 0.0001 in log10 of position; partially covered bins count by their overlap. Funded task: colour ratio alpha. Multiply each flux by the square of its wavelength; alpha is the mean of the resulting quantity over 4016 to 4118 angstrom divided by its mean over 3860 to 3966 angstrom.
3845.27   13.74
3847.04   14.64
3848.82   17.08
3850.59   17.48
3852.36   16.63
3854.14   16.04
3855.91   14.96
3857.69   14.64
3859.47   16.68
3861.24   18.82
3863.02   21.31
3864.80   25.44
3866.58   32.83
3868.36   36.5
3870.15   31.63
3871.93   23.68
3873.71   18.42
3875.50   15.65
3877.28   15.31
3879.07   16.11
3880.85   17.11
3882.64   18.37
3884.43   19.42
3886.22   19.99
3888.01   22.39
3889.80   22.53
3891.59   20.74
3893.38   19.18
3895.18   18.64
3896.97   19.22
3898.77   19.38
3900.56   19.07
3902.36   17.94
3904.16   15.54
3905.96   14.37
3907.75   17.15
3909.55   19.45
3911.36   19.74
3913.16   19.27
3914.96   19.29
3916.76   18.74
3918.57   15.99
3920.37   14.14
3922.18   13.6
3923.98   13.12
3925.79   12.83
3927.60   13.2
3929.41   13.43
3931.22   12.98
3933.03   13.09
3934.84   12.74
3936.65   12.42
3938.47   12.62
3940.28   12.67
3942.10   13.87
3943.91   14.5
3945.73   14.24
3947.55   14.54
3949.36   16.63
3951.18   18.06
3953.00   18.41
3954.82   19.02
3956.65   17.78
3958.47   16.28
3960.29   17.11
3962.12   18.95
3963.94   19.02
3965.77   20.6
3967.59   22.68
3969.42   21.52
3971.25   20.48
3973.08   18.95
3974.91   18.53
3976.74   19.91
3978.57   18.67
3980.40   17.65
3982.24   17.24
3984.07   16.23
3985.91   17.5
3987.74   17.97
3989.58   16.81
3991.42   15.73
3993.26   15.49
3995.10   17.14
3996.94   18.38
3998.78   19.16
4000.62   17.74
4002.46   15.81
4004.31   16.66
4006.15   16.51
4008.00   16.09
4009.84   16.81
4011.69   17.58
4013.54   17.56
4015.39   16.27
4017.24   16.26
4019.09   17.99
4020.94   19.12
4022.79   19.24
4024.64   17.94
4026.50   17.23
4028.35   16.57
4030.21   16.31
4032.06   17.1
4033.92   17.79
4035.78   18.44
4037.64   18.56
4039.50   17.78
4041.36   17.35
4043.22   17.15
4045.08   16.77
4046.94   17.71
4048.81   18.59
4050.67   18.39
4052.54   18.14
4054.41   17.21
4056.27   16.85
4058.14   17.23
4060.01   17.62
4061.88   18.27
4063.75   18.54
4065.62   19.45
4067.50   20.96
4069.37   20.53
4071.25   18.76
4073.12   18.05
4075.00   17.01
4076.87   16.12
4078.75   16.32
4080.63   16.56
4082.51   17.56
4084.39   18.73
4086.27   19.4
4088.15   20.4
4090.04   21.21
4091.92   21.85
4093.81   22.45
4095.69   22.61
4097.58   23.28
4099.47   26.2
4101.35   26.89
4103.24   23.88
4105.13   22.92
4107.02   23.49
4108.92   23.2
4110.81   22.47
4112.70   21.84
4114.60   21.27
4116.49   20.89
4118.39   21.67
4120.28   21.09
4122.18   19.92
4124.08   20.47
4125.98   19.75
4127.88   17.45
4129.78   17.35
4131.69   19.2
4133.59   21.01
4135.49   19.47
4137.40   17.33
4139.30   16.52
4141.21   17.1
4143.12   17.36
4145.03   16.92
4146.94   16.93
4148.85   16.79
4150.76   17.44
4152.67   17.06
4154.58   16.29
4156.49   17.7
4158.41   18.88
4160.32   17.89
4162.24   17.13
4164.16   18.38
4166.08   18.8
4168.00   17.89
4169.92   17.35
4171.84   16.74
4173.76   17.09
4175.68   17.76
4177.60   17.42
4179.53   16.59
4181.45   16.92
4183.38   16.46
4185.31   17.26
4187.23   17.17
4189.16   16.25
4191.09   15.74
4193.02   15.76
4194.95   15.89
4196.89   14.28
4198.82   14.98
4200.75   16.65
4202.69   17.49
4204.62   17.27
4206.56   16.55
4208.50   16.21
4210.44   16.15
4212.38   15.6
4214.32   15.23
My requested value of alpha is 1.2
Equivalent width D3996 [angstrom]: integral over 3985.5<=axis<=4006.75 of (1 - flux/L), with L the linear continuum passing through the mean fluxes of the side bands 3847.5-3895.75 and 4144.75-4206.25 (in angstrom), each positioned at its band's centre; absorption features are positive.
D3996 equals 2.1 angstrom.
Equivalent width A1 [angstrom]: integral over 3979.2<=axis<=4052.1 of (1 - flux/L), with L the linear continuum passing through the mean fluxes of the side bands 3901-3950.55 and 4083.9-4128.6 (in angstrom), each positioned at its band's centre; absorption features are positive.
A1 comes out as 4.4 angstrom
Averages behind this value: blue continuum 15.2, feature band 17.4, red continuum 21.9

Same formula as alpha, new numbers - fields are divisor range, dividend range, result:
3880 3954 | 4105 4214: 1.22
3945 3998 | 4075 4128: 1.25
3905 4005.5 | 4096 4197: 1.24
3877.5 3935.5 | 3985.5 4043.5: 1.07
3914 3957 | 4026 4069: 1.27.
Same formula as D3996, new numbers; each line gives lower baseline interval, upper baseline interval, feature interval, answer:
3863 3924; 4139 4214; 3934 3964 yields 5.44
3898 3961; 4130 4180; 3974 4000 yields -2.13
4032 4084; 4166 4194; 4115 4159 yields -3.02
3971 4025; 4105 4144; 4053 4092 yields 1.18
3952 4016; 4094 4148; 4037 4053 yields 1.13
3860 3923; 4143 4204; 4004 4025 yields 1.44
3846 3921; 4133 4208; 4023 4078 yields 0.44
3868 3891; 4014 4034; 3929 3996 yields 7.26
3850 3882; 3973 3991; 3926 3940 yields 4.47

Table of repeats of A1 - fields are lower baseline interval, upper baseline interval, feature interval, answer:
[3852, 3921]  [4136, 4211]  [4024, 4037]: 0.6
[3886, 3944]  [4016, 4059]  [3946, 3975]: -2.9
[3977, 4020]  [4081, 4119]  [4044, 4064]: 2.1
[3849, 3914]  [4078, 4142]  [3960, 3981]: 0.5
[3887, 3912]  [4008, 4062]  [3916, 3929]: 3.0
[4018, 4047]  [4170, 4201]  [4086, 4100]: -4.1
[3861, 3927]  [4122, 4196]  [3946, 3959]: 1.3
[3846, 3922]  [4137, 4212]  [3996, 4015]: 1.1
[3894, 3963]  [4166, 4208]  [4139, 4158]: -0.6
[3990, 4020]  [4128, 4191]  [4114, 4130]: -2.5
